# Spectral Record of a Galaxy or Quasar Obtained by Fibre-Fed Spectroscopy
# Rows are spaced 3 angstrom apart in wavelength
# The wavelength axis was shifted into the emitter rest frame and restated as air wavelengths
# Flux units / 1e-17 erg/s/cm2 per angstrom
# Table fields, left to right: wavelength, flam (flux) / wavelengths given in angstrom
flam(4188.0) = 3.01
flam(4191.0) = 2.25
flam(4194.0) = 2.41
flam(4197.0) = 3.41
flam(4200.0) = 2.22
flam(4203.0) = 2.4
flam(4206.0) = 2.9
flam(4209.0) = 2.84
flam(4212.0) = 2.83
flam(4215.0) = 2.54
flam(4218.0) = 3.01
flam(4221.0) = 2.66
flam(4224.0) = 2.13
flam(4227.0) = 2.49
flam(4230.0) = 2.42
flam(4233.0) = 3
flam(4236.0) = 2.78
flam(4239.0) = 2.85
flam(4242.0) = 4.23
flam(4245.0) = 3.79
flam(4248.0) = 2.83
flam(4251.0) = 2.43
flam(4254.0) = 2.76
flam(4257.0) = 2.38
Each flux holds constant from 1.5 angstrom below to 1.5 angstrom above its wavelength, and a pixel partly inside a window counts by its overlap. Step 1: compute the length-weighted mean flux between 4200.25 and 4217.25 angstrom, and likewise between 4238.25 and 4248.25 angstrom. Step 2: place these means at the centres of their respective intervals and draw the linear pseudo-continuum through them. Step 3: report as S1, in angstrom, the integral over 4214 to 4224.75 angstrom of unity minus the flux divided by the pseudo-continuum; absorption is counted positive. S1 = 1.2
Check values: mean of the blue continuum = 2.68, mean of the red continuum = 3.54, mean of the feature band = 2.62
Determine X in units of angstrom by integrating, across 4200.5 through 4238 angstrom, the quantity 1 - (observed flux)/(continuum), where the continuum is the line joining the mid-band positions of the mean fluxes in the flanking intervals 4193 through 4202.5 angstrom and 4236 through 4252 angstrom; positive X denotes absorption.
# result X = 3.3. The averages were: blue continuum 2.66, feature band 2.66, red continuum 3.21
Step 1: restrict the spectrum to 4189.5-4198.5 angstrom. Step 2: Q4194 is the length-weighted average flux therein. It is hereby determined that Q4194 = 2.69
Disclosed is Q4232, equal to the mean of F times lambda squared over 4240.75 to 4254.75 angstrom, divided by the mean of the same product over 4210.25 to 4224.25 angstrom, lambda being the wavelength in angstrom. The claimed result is 1.22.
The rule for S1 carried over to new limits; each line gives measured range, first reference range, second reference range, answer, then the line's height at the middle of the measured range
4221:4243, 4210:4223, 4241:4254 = 1.4 angstrom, 2.98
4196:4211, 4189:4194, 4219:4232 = -2.0 angstrom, 2.41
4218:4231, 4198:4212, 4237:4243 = 2.4 angstrom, 3.08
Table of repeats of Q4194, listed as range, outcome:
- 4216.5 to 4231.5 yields 2.54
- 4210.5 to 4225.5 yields 2.63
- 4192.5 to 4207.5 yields 2.67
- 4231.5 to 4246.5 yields 3.33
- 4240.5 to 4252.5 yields 3.32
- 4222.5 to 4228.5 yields 2.31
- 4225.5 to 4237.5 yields 2.67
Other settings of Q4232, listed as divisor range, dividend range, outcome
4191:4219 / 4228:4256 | 1.13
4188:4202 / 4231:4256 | 1.20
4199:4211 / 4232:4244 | 1.26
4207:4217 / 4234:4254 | 1.15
